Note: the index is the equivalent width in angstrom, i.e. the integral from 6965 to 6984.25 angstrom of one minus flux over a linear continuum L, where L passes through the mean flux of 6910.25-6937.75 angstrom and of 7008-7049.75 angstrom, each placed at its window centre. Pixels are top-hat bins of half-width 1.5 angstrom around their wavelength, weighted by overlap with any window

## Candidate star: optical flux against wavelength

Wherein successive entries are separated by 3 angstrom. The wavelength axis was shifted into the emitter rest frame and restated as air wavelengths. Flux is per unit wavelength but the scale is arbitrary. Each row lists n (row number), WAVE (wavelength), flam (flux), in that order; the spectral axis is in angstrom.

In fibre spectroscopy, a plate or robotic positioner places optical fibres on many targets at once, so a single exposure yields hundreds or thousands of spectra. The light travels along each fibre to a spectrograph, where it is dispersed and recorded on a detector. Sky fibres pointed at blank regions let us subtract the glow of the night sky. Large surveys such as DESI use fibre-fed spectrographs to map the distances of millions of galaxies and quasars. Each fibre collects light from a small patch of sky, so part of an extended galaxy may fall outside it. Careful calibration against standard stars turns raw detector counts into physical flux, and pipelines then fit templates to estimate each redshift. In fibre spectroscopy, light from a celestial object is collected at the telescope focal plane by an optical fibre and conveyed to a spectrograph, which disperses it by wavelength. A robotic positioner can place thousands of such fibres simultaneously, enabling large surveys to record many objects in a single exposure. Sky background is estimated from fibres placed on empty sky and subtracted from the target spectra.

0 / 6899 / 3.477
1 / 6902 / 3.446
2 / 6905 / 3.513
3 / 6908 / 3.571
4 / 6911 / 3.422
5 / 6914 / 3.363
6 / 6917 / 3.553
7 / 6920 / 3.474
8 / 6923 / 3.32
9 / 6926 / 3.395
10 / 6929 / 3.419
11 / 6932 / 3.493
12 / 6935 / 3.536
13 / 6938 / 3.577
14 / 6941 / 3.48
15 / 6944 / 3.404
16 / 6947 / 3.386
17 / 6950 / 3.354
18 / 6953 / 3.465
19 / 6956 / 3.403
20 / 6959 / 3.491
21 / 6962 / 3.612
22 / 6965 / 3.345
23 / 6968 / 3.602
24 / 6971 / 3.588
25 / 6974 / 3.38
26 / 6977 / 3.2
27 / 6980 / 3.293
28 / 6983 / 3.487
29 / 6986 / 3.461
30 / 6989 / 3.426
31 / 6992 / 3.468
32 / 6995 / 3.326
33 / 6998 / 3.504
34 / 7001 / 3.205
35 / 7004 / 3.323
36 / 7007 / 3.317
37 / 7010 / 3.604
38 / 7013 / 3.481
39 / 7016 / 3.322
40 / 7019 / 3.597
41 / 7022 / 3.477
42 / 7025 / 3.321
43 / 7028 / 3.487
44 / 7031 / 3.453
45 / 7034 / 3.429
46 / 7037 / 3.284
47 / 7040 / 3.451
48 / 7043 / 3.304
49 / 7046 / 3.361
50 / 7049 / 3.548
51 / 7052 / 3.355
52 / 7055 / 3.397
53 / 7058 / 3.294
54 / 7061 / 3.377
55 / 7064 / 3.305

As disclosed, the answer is 0.1 angstrom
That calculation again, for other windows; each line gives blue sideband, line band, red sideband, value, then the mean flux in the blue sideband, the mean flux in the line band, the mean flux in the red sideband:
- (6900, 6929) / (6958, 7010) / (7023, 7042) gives 0.1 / 3.45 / 3.42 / 3.4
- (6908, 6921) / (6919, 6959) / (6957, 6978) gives 0.3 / 3.47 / 3.44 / 3.46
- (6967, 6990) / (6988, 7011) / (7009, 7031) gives 0.4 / 3.43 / 3.39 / 3.47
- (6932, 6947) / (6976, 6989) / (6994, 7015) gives 0.2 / 3.49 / 3.37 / 3.39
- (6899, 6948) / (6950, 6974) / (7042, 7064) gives -0.3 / 3.46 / 3.48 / 3.37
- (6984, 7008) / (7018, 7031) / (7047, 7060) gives -0.3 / 3.38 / 3.46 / 3.4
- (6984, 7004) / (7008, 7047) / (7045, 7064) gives -0.5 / 3.39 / 3.43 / 3.38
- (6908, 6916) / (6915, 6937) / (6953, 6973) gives 0.0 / 3.44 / 3.46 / 3.5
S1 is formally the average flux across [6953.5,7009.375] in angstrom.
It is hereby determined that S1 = 3.42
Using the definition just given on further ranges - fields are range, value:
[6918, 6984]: 3.44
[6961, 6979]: 3.45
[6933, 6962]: 3.46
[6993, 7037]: 3.41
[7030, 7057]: 3.4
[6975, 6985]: 3.34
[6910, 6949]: 3.45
